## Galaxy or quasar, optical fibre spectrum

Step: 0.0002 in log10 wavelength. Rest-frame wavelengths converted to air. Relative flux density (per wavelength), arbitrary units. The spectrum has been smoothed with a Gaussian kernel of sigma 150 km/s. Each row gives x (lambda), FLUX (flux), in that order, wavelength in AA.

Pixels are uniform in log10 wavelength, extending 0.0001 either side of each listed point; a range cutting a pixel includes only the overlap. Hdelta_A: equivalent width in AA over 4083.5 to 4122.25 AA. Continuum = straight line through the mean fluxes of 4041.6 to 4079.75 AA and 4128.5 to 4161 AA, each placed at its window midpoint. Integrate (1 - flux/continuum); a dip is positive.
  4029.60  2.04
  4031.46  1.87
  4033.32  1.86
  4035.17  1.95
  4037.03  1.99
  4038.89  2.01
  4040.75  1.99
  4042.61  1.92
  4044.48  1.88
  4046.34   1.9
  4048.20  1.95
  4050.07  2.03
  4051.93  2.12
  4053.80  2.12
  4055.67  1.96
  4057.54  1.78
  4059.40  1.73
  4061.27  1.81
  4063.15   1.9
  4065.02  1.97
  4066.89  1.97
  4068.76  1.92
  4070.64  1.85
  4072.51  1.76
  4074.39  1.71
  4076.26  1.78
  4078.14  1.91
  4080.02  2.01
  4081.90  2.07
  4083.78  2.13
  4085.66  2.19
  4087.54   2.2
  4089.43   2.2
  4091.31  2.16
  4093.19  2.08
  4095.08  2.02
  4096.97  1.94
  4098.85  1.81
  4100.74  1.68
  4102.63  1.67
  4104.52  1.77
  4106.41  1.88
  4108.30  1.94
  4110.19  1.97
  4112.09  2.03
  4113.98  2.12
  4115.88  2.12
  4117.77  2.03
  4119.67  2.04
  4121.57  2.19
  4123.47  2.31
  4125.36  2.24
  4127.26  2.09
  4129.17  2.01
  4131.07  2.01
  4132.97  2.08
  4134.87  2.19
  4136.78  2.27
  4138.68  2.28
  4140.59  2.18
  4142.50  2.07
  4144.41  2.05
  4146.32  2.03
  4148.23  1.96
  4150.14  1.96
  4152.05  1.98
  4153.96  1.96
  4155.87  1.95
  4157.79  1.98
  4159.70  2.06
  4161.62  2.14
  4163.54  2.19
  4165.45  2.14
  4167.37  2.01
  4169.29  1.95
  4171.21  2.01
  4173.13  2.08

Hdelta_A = -0.5 AA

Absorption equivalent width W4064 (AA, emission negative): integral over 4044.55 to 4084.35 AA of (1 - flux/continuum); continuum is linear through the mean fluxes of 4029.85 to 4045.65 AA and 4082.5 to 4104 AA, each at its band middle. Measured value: 1.0 AA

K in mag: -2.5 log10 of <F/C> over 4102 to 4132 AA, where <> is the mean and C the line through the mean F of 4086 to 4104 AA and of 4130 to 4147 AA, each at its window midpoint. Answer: 0.01 mag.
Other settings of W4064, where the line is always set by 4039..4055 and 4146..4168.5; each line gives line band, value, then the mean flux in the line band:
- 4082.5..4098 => -0.8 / 2.11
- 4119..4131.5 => -0.7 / 2.13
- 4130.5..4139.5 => -0.7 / 2.17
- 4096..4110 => 1.3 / 1.82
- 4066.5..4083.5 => 0.9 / 1.89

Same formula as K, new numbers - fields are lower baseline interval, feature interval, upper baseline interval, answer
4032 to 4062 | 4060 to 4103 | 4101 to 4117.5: -0.01 mag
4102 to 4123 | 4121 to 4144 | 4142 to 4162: -0.08 mag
